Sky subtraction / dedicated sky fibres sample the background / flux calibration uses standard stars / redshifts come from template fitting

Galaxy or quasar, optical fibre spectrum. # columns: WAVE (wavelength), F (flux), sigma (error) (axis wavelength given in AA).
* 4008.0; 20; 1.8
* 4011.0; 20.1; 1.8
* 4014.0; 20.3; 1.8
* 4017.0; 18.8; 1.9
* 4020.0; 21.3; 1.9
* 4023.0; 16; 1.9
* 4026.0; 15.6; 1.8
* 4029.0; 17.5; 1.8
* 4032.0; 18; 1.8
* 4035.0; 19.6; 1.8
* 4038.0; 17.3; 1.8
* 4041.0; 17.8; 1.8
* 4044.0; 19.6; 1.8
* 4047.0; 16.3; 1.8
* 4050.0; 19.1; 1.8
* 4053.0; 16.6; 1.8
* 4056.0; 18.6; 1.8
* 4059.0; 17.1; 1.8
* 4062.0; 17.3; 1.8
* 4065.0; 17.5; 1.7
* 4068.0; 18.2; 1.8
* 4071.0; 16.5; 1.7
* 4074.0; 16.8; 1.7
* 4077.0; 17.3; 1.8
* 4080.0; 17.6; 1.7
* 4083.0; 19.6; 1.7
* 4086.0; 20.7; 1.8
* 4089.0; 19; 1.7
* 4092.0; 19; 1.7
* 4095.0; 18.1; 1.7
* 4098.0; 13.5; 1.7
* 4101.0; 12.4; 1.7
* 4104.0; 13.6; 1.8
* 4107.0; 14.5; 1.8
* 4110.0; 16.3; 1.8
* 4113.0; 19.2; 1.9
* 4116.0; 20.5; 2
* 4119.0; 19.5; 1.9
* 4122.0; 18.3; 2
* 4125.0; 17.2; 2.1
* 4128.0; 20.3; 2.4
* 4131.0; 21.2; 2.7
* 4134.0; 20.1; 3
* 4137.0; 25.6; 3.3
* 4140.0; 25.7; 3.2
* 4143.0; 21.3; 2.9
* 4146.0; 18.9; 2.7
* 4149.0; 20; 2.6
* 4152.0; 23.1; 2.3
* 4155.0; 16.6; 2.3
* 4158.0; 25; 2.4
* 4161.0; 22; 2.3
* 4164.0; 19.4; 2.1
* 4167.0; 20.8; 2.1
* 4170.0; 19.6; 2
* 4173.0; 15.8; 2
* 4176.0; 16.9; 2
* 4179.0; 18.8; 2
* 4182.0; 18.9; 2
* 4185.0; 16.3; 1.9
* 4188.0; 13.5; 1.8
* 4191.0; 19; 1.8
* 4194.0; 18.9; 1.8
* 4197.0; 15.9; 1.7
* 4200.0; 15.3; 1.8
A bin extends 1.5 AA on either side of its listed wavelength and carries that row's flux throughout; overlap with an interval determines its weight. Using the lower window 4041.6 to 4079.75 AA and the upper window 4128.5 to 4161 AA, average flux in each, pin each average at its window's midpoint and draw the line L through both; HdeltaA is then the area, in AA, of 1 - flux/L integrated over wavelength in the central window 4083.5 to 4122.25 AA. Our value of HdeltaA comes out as 4.6 AA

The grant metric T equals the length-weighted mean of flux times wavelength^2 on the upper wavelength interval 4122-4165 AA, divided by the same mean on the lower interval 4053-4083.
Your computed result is 1.3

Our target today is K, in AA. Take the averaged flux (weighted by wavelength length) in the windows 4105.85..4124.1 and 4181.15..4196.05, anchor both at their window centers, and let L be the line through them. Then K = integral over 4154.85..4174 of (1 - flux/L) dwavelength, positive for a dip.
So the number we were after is -2.99 AA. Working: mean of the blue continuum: 18.1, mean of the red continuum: 17.2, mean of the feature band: 20.2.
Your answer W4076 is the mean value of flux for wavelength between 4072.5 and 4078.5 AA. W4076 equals 17.1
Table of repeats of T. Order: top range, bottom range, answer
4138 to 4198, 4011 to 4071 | 1.14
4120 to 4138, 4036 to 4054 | 1.18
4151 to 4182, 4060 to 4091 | 1.14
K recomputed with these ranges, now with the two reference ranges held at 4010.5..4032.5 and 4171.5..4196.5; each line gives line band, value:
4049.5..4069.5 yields 0.5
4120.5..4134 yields -1.3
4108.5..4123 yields -0.9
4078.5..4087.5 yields -0.7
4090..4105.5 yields 2.1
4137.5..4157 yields -4.2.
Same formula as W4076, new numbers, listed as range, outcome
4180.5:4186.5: 17.6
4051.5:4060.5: 17.4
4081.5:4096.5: 19.3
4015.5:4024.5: 18.7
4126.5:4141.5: 22.6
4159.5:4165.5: 20.7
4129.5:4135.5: 20.7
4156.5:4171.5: 21.4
